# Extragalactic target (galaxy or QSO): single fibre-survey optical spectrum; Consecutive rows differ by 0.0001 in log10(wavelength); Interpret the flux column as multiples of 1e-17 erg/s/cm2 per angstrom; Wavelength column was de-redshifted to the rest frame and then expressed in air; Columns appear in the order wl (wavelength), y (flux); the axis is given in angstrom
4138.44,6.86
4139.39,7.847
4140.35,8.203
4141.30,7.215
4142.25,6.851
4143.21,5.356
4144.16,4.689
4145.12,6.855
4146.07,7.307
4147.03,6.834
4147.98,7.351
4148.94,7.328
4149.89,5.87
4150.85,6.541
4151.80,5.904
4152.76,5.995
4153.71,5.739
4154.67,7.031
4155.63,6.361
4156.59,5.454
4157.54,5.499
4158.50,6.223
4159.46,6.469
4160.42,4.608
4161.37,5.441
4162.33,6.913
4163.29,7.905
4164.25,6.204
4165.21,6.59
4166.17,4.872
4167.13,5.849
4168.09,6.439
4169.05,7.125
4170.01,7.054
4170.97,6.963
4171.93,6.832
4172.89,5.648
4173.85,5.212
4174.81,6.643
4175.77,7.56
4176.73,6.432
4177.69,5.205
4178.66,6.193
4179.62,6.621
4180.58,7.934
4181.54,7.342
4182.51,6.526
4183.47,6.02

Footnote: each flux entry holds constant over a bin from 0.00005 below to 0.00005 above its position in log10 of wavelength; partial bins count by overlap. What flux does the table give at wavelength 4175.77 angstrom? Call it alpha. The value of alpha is 7.56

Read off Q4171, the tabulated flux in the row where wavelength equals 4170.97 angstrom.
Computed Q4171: 6.963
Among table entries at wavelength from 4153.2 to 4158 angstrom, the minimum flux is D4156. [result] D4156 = 5.454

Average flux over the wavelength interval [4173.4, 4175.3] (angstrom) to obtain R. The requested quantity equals 5.96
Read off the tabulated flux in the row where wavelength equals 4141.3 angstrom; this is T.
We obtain 7.215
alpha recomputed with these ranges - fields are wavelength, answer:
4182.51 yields 6.526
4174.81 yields 6.643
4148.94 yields 7.328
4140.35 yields 8.203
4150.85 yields 6.541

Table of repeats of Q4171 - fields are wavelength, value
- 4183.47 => 6.02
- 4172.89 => 5.648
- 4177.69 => 5.205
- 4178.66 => 6.193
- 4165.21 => 6.59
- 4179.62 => 6.621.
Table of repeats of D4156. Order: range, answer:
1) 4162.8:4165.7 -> 6.204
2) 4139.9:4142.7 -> 6.851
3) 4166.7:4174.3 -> 5.212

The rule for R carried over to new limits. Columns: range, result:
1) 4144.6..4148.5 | 7.06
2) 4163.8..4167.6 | 5.87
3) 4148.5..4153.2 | 6.33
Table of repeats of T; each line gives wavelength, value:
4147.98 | 7.351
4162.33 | 6.913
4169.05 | 7.125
